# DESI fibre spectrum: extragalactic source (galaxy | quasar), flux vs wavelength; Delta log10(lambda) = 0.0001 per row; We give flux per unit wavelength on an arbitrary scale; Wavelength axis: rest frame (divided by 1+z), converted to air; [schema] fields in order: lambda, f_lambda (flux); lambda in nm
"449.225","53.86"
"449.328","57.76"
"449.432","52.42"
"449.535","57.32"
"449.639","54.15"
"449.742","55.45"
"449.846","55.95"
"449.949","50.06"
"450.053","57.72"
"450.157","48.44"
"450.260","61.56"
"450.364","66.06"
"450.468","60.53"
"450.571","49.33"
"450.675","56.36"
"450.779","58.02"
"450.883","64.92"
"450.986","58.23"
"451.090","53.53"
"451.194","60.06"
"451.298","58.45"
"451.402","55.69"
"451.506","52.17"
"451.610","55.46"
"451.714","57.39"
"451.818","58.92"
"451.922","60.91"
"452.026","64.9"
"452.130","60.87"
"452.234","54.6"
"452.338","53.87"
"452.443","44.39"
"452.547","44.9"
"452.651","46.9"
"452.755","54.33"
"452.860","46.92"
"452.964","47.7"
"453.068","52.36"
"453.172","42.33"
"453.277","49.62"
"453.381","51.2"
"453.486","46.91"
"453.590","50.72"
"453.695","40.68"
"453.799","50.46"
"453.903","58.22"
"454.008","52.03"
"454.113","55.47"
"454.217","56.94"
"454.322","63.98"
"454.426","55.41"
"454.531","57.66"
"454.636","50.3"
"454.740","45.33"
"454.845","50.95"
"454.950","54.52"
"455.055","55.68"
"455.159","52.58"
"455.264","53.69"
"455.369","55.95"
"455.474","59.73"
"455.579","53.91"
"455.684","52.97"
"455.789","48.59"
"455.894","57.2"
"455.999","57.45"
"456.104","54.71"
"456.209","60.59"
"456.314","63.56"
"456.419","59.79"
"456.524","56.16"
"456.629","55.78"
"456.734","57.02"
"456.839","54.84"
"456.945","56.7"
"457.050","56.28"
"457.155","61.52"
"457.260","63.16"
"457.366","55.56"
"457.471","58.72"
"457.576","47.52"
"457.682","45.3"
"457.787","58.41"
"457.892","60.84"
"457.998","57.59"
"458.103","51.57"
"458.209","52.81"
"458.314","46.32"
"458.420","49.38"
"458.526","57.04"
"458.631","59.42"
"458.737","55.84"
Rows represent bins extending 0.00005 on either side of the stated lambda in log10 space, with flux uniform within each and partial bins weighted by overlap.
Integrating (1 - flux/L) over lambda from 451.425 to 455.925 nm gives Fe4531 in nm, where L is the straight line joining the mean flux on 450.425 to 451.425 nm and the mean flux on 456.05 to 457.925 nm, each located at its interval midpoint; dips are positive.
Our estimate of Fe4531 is 0.34 nm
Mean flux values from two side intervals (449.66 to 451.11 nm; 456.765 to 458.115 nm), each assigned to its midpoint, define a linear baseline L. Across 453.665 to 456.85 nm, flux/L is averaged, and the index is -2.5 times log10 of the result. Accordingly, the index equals 0.03 mag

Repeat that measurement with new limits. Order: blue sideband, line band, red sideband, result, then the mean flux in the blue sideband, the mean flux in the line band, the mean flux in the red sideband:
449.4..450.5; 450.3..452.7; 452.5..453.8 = -0.08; 56.3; 56.4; 48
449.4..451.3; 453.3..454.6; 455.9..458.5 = 0.06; 56.8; 53.2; 55.9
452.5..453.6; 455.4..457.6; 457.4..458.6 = -0.10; 48.5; 56.9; 53.4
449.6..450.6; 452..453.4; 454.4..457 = 0.10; 56.1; 50.8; 55.2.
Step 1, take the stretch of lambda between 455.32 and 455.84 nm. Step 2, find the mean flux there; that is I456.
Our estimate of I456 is 54.2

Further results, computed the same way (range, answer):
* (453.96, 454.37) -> 57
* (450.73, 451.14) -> 58.8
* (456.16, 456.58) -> 60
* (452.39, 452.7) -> 45.3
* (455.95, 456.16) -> 56.1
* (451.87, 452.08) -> 62.9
